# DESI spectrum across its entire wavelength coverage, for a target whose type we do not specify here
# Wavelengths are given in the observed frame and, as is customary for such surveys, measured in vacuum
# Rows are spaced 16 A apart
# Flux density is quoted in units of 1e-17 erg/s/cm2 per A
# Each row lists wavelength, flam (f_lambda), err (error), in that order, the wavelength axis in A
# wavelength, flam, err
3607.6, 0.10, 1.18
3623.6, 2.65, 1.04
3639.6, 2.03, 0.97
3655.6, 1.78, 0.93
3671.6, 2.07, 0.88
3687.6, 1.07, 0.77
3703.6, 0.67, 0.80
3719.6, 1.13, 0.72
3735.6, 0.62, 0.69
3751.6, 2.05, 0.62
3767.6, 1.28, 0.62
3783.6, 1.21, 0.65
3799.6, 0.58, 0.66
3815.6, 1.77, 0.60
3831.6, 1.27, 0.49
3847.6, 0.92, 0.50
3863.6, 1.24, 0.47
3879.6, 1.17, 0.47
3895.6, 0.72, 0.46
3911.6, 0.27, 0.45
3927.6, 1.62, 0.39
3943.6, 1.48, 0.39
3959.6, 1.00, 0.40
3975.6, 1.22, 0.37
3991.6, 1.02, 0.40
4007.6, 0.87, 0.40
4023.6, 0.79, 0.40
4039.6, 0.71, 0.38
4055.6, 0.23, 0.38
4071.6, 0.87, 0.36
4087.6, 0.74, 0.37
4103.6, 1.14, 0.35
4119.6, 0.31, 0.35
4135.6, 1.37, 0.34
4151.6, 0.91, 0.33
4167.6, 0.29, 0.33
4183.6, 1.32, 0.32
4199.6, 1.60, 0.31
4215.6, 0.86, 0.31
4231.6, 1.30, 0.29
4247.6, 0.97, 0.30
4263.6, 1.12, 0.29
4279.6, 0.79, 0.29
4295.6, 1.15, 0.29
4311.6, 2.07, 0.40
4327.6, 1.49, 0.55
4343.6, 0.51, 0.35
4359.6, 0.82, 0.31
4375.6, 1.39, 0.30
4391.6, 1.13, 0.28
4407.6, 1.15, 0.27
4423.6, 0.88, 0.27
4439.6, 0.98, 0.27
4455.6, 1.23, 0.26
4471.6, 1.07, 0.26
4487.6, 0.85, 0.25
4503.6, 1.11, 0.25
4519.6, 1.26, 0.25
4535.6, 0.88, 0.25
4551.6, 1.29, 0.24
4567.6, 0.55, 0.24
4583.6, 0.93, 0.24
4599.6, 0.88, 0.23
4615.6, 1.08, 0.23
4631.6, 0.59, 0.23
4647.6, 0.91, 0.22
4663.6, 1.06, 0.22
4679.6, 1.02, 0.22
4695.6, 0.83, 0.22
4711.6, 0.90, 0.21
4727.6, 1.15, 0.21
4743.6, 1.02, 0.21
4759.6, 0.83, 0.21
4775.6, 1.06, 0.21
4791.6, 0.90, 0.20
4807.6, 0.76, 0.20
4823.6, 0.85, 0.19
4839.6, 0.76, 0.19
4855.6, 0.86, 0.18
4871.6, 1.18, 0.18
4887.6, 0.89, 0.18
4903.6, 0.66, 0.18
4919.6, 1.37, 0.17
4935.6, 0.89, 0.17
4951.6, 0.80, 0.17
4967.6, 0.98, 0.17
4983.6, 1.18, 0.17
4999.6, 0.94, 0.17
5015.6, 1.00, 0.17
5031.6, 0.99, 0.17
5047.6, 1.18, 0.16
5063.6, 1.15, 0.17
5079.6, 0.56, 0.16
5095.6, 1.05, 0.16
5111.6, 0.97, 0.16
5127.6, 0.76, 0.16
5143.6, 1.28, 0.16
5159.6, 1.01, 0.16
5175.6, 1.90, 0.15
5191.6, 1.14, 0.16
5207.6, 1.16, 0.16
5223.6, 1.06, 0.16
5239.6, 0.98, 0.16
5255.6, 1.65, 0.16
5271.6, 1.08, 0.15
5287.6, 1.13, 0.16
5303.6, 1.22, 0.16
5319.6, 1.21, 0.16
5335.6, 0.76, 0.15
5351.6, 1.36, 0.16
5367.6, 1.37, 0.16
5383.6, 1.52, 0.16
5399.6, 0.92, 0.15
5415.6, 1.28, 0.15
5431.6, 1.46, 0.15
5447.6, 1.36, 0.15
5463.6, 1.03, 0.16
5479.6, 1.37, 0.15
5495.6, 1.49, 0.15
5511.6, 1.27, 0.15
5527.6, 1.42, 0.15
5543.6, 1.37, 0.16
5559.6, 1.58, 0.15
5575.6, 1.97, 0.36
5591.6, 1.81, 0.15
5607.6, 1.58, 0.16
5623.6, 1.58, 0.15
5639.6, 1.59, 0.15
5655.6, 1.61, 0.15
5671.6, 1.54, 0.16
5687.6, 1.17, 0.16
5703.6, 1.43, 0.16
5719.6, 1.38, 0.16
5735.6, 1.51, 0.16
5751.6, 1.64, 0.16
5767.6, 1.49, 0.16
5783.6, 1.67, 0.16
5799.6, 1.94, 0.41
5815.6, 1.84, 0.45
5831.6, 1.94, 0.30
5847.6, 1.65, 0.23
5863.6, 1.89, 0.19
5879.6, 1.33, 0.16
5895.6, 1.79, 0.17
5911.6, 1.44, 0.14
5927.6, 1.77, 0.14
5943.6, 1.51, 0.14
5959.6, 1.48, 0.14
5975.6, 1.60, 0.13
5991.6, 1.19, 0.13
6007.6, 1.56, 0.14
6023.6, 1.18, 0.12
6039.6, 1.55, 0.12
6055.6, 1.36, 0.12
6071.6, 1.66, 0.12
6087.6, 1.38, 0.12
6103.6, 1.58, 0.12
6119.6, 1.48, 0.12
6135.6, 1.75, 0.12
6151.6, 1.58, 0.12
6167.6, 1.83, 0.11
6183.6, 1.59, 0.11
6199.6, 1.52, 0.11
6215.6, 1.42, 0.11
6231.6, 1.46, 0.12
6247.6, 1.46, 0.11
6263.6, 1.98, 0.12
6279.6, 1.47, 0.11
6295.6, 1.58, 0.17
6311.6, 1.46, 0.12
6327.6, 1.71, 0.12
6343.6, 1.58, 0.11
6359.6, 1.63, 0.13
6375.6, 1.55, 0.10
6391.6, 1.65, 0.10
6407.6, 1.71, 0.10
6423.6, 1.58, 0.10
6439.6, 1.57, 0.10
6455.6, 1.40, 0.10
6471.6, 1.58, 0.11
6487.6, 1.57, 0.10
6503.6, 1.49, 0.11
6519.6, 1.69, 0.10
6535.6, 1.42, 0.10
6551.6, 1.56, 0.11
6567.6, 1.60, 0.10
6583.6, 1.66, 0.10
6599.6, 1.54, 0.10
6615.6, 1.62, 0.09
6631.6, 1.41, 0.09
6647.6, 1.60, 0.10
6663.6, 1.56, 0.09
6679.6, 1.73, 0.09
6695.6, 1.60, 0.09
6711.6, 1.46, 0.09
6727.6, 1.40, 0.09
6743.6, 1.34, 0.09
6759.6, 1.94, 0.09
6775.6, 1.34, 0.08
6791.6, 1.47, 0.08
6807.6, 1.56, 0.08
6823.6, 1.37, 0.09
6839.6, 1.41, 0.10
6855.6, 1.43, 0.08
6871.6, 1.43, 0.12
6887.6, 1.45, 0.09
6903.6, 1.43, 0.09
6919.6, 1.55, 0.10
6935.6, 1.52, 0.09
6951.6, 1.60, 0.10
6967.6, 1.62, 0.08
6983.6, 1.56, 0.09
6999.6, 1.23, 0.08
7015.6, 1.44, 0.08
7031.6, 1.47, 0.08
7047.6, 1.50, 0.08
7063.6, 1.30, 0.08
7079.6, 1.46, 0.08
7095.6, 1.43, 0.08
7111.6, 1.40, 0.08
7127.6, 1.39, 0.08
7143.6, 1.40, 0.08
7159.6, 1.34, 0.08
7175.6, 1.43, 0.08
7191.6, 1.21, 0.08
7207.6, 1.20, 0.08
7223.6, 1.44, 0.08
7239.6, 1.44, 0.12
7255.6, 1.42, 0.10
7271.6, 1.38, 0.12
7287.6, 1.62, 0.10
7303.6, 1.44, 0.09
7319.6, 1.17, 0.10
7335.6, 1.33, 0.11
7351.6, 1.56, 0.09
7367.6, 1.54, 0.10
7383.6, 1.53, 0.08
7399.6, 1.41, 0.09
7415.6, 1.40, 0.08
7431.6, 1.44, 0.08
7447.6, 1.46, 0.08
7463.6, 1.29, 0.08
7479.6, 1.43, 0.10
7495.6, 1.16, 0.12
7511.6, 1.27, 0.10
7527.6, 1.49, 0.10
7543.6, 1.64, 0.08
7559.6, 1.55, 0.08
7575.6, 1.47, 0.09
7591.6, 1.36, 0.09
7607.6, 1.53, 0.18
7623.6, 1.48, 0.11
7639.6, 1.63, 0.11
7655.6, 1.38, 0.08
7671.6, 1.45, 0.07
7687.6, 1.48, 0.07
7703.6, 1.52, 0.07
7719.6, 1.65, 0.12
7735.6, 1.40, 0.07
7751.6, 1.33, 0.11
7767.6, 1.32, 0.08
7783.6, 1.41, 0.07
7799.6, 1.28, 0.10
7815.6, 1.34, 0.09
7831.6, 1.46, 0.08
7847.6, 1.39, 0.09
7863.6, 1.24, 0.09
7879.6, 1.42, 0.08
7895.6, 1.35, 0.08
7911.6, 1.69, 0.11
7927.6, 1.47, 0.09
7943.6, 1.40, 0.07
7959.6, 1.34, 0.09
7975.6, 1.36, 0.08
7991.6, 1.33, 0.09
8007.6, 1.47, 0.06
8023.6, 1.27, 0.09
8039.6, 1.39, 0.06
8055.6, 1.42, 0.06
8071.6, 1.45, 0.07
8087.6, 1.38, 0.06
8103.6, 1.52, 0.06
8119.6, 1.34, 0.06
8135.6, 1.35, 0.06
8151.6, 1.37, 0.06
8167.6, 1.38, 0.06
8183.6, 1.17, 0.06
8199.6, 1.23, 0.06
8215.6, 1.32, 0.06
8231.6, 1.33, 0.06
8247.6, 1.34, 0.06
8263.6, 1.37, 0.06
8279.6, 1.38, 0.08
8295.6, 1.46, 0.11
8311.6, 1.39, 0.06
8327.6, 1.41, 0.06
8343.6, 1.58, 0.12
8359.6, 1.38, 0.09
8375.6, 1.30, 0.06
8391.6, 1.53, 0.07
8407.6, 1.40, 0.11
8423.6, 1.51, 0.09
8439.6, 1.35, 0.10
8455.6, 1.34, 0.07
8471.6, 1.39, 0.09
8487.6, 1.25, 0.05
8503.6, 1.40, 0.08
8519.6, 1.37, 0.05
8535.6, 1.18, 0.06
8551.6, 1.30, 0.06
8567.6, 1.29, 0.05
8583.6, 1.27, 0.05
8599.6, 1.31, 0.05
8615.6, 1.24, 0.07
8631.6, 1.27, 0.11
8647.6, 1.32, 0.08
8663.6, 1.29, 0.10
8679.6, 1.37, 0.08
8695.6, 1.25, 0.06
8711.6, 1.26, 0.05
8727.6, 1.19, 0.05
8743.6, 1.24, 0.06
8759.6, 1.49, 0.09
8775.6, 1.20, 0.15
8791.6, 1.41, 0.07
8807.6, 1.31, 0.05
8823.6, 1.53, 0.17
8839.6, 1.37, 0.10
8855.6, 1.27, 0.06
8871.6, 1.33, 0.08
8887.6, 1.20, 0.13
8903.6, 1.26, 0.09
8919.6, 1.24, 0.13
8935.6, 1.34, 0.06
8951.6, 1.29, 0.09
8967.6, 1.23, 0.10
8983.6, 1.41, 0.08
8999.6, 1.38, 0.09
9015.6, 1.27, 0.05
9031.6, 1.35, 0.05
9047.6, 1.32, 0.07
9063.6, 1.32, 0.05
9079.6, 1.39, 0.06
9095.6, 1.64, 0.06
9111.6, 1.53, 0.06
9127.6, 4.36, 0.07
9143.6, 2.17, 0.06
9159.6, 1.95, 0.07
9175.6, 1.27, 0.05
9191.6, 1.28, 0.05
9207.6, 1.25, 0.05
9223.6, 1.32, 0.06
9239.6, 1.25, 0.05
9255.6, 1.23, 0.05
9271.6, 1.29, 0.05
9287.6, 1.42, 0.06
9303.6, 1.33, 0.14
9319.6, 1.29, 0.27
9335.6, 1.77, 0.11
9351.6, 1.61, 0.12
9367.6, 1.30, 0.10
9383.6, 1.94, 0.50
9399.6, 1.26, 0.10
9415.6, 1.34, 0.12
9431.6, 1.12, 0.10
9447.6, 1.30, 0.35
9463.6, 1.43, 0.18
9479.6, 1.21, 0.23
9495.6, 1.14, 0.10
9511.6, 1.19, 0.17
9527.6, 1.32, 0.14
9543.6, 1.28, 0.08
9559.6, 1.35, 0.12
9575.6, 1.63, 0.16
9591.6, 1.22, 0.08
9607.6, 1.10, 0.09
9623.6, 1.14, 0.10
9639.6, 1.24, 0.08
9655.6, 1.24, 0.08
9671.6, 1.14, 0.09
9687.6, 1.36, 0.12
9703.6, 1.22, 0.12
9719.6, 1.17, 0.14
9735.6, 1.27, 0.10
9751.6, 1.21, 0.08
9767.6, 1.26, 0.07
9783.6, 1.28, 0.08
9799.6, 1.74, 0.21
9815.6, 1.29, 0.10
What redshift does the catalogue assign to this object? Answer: 0.390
